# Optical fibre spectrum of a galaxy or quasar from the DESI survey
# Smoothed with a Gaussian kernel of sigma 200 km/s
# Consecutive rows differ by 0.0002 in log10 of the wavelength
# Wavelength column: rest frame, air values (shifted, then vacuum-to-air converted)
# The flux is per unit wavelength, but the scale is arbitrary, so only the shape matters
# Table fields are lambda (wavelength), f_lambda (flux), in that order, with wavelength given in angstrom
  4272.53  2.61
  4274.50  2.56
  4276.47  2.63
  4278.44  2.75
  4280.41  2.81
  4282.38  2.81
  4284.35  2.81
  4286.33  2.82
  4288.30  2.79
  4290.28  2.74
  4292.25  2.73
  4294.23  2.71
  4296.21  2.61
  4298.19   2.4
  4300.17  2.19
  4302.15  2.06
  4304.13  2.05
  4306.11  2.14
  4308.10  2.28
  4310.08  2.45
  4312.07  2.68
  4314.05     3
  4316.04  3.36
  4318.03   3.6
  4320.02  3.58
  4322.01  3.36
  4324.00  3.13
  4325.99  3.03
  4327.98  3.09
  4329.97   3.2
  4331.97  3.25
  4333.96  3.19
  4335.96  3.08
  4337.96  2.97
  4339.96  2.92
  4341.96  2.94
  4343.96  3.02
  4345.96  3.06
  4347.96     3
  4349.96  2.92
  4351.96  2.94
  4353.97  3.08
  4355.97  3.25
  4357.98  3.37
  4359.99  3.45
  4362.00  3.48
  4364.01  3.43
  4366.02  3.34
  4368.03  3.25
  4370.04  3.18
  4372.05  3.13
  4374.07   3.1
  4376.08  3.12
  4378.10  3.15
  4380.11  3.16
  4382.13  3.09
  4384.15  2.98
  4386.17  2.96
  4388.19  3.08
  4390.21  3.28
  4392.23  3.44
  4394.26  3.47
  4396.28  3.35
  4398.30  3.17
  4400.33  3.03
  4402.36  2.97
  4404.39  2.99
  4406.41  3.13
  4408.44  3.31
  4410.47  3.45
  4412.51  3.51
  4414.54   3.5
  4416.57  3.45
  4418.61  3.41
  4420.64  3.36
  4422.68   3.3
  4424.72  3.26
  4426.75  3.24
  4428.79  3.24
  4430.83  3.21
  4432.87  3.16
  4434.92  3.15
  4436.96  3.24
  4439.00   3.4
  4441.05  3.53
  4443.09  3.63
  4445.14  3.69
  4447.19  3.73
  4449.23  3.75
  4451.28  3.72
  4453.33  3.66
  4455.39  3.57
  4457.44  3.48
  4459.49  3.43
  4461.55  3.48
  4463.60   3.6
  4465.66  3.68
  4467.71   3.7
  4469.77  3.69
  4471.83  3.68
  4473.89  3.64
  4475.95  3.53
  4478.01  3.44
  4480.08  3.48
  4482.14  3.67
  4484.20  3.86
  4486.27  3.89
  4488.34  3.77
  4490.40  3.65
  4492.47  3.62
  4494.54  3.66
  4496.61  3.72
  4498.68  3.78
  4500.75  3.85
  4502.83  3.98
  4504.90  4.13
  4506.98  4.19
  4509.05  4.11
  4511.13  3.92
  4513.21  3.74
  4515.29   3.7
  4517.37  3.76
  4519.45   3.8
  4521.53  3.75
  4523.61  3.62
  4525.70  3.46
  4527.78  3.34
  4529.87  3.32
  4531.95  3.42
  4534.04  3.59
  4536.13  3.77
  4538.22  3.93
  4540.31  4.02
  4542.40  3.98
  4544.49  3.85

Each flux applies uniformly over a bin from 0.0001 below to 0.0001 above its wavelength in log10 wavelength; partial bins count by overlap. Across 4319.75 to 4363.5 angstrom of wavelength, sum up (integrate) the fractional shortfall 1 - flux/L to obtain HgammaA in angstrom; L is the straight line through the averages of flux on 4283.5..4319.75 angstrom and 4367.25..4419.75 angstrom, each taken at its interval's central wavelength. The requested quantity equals -3.77 angstrom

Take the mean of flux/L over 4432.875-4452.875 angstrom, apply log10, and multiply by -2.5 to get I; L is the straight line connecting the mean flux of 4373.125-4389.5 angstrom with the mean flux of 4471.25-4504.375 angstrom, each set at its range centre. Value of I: -0.024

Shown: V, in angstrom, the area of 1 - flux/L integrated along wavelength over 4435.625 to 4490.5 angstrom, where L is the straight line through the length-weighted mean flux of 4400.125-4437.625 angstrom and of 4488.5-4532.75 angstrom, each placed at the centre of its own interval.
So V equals -1.9 angstrom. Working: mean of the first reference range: 3.26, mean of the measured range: 3.61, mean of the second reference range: 3.74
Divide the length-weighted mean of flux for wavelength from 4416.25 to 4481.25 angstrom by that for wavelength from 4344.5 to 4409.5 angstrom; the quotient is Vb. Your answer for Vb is 1.1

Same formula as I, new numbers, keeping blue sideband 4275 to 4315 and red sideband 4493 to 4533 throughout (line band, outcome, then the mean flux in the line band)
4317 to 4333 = -0.20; 3.28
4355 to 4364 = -0.16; 3.39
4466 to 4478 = -0.03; 3.63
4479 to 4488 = -0.04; 3.72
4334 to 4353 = -0.06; 2.99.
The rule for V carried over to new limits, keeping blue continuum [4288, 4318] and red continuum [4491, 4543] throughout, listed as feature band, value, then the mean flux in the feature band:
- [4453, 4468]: -0.50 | 3.56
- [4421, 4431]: -0.01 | 3.26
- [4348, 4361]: -1.34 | 3.16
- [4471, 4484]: -0.17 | 3.59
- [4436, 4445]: -0.37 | 3.48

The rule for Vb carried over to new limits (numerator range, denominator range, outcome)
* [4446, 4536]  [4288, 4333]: 1.32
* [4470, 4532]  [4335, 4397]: 1.18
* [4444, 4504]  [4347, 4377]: 1.15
